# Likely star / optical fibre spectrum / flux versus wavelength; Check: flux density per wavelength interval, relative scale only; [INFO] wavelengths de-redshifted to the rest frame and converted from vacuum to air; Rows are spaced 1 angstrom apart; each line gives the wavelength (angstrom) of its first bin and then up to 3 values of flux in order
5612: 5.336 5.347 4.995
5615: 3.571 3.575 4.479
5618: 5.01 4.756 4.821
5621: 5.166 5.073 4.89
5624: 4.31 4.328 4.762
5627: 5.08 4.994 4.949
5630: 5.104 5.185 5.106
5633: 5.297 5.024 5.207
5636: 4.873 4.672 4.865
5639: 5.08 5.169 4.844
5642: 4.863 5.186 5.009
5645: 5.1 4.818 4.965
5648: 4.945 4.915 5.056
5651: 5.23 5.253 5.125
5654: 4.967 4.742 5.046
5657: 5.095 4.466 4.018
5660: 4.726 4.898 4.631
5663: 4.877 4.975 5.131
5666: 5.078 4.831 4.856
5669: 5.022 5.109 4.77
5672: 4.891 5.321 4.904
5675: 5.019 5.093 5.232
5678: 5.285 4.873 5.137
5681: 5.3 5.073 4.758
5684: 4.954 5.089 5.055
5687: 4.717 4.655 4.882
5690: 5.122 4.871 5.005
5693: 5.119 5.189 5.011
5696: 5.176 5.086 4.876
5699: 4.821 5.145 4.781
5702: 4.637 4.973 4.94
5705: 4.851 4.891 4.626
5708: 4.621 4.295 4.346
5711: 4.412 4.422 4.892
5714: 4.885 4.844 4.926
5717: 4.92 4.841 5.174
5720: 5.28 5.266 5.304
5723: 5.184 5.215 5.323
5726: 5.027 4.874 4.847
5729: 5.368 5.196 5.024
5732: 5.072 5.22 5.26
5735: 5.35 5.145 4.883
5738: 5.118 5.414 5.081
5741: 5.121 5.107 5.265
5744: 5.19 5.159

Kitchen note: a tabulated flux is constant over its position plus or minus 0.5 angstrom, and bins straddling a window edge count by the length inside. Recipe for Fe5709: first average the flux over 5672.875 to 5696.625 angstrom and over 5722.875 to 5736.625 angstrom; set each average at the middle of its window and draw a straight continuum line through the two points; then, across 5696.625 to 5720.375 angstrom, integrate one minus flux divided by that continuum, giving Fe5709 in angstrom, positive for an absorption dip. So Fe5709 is 1.3 angstrom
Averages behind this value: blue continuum 5.03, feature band 4.81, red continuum 5.15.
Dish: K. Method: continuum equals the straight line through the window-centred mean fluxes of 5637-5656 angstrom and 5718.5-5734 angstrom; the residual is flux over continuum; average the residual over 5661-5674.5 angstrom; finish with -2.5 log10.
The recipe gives 0.02 mag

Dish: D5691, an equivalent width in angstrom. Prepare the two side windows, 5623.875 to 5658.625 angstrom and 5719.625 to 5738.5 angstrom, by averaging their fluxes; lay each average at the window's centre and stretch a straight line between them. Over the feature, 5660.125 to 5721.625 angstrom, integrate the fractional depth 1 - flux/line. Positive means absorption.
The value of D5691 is 1.73 angstrom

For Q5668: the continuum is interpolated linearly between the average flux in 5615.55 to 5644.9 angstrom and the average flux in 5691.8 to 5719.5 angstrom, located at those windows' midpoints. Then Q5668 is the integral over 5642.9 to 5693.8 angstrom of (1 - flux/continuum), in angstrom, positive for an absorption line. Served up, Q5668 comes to -1.0 angstrom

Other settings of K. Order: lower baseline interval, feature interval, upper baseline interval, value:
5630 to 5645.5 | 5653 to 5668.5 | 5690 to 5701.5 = 0.04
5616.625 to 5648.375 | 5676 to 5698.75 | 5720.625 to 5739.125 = 0.01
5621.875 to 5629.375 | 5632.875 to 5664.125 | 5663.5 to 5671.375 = -0.01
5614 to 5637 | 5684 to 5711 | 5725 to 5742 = 0.03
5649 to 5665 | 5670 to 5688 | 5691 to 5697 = 0.00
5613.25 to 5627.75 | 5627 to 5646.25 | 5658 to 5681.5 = -0.06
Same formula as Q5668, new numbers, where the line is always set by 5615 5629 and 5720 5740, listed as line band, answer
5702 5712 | 0.8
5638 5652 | -0.7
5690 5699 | -0.1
